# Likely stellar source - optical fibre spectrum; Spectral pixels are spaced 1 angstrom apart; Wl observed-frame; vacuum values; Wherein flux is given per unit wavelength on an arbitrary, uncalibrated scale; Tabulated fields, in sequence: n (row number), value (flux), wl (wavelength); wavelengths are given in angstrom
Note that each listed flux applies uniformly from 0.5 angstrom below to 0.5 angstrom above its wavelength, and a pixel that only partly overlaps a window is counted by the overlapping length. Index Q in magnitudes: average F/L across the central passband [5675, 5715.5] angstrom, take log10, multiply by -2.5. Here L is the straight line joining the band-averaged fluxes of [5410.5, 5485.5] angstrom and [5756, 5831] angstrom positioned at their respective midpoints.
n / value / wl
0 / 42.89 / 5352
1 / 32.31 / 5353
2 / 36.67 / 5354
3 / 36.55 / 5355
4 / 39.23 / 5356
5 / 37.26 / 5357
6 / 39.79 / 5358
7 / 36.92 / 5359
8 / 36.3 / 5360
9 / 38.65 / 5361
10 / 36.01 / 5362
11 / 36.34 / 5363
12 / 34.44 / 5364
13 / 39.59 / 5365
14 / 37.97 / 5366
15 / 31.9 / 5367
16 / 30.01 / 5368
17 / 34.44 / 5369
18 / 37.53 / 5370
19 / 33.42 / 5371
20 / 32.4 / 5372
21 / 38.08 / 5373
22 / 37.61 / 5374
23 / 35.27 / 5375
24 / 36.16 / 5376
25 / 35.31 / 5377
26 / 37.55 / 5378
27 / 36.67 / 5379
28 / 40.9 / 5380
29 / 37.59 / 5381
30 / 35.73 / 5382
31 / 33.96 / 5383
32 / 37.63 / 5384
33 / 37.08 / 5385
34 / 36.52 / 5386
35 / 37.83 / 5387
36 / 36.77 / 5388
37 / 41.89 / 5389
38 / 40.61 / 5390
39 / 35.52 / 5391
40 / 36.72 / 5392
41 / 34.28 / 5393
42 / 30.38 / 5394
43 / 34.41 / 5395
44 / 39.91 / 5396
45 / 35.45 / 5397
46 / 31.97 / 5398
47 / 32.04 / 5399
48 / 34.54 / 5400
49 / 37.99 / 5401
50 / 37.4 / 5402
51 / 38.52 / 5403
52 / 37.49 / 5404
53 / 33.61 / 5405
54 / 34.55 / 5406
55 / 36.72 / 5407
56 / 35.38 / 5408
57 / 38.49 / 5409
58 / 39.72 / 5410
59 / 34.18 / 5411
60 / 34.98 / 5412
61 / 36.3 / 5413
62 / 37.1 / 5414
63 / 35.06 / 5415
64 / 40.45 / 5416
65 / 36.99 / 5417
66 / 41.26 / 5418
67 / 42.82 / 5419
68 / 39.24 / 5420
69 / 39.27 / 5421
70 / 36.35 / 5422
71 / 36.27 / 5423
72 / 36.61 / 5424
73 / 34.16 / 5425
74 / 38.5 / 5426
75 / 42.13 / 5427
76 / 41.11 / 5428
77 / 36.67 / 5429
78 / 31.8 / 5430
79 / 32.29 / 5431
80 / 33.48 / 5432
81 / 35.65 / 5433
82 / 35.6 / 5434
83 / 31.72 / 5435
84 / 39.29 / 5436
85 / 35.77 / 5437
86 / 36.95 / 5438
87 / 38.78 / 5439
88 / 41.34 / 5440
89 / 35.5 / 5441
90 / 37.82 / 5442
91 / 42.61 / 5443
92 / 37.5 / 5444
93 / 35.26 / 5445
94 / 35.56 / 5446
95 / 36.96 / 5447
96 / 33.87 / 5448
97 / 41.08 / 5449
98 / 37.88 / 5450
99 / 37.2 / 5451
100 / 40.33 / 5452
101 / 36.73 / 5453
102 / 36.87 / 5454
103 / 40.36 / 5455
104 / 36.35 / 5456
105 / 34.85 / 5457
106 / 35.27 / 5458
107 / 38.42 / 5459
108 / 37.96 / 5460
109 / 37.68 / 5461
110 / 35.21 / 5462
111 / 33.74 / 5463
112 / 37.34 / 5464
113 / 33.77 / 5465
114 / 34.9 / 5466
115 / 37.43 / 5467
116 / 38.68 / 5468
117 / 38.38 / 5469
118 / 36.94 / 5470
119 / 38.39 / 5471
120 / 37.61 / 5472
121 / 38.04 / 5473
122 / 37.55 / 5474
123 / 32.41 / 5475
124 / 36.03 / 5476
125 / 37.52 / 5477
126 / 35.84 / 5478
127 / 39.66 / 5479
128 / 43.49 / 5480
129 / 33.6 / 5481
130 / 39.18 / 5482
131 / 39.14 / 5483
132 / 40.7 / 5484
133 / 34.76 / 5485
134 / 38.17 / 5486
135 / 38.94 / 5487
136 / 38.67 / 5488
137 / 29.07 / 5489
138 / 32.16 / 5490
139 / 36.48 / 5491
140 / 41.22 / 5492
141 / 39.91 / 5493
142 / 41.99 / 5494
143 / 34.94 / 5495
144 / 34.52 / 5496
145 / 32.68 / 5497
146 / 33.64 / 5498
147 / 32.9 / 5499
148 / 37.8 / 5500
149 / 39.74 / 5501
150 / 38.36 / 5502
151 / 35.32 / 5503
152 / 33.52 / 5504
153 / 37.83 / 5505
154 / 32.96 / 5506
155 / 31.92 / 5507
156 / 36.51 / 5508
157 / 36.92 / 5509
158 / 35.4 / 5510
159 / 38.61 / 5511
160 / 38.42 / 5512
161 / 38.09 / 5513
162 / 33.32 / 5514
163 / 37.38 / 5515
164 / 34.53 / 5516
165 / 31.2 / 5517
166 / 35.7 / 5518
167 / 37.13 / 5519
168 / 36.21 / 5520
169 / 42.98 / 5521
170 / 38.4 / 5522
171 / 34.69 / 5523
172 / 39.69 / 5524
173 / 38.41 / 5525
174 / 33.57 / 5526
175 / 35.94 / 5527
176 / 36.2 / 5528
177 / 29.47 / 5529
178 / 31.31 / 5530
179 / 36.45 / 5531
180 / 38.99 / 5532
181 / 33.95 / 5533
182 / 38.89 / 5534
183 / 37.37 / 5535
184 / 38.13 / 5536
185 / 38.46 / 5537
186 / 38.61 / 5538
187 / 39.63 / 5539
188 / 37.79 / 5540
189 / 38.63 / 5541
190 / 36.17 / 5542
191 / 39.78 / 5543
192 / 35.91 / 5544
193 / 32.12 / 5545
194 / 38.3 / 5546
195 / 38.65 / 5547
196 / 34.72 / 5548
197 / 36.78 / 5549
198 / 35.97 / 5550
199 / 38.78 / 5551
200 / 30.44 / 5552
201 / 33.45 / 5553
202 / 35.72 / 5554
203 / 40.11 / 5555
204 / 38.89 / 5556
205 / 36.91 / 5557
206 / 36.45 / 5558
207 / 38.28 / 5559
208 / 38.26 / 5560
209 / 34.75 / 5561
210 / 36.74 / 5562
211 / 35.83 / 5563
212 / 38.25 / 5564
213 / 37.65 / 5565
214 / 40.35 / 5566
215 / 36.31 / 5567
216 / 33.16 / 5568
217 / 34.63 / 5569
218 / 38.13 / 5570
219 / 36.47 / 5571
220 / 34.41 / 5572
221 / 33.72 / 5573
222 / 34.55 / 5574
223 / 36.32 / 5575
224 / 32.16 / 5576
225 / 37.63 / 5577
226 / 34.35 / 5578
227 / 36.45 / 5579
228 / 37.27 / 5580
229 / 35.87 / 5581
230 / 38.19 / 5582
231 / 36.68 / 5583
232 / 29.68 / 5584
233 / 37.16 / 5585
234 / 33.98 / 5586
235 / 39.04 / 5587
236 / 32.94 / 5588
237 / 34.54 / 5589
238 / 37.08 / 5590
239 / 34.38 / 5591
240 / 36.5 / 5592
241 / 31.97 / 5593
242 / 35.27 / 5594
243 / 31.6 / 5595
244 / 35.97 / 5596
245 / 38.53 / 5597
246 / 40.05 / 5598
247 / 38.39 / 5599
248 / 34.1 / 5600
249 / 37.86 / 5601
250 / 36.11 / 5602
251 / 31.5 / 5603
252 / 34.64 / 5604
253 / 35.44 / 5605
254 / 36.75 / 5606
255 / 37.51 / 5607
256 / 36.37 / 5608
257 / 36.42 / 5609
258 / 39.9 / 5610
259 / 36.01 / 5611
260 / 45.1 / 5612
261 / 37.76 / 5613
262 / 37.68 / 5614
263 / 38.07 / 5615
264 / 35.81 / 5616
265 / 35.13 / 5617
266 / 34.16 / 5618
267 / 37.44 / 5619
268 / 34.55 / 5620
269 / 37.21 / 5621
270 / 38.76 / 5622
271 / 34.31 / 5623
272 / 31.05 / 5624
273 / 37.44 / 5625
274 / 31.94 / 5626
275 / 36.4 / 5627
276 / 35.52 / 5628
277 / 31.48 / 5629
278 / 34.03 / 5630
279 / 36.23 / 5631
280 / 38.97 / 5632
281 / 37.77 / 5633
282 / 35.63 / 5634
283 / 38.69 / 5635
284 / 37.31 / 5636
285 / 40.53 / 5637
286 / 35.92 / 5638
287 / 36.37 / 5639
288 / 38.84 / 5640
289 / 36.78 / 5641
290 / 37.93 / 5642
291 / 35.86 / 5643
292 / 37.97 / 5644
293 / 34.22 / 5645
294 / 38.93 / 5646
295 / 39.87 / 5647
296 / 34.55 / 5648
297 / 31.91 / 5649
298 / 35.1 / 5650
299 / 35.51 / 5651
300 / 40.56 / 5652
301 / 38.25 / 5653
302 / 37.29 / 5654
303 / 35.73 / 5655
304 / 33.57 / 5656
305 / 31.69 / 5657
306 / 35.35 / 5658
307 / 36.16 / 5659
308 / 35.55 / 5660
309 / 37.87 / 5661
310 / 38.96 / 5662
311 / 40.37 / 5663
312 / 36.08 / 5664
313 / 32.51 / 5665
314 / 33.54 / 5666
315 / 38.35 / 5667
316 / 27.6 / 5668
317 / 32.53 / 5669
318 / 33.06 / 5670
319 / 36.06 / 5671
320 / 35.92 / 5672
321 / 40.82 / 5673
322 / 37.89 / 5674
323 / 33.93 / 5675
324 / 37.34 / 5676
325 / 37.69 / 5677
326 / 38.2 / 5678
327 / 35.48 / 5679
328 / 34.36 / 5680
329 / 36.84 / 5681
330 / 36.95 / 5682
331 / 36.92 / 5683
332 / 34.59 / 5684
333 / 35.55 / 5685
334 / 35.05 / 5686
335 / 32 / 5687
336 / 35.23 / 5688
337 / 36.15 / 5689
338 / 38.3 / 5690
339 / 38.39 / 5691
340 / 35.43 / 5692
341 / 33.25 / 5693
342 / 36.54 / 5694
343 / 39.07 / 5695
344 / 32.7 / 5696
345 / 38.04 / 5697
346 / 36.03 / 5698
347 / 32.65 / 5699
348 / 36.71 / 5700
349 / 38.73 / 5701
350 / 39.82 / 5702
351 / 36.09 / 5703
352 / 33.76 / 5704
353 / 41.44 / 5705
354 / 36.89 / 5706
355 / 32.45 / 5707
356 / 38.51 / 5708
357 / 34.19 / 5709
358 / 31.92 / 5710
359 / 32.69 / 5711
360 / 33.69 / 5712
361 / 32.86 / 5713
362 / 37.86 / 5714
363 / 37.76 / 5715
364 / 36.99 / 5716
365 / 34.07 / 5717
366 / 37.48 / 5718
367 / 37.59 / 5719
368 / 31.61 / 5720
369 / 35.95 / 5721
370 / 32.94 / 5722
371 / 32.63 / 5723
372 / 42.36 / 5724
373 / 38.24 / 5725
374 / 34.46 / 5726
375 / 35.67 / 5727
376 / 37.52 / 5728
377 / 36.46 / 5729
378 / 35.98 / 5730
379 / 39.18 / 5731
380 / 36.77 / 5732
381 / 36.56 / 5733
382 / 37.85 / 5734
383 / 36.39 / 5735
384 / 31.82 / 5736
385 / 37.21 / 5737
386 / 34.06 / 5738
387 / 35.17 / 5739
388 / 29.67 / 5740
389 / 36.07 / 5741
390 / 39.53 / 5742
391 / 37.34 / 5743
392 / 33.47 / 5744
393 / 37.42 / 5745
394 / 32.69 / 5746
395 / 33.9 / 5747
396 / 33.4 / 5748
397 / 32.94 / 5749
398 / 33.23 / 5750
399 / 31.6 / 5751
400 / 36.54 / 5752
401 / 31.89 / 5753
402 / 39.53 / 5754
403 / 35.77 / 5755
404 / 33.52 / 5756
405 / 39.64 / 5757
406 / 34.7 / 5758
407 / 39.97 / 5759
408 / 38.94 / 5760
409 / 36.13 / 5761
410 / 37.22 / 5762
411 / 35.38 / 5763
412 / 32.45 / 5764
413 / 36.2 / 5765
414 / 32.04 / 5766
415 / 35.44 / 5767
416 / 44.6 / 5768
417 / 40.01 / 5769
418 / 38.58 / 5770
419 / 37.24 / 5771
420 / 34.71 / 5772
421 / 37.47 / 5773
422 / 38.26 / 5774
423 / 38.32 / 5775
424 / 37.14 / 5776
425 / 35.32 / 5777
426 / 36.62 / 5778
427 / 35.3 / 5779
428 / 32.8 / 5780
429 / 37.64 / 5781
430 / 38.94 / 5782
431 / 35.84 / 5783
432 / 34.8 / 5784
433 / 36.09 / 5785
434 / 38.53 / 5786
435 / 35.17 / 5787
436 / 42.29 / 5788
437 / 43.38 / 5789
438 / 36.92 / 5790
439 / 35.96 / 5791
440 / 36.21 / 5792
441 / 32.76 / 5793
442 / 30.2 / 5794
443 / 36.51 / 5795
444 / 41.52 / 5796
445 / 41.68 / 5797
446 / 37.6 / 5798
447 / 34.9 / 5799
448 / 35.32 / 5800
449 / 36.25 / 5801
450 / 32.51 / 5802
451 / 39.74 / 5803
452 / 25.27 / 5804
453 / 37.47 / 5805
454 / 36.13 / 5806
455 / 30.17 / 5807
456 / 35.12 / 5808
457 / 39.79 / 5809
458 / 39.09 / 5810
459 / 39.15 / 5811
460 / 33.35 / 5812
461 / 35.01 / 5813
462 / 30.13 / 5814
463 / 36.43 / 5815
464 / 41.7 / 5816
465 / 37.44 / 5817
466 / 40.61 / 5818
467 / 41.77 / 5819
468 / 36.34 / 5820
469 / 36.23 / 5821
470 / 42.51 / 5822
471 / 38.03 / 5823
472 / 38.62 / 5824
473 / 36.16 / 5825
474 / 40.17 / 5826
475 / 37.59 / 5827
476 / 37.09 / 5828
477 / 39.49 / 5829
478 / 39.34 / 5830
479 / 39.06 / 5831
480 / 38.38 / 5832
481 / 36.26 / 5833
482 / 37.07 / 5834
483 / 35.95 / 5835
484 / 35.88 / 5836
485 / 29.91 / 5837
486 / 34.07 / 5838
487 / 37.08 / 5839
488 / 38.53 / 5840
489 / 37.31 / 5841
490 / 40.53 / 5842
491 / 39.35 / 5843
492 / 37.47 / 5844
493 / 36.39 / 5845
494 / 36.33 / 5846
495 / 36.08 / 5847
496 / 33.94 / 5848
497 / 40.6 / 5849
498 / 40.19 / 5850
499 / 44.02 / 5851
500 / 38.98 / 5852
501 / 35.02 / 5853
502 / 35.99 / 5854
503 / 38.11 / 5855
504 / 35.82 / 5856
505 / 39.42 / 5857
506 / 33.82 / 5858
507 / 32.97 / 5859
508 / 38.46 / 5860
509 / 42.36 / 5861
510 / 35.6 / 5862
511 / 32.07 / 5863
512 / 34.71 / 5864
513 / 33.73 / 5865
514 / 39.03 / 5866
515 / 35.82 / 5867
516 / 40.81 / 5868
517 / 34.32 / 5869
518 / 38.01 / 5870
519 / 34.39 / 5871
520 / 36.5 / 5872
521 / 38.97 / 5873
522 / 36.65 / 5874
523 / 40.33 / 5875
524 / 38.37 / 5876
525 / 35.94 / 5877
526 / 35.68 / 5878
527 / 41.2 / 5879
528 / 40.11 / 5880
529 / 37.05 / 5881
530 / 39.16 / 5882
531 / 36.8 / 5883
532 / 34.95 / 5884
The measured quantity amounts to 0.033 mag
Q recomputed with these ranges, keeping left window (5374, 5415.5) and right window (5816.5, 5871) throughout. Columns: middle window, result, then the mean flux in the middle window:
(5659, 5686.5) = 0.03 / 35.9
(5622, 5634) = 0.05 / 35.2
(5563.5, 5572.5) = 0.00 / 36.6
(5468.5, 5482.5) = -0.03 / 37.5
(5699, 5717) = 0.04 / 35.9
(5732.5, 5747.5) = 0.06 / 35.3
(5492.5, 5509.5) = 0.02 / 36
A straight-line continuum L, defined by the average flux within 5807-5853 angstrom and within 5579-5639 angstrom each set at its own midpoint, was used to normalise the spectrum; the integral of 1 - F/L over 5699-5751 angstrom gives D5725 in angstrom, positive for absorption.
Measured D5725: 1.78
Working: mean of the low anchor 36.1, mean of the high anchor 37.5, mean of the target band 35.6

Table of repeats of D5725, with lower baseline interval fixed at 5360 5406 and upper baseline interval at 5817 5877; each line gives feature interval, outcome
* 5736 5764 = 1.38 angstrom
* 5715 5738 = 0.57 angstrom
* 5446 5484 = -0.92 angstrom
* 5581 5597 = 0.68 angstrom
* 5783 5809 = 0.78 angstrom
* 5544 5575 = 0.28 angstrom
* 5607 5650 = 0.26 angstrom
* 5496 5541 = 0.30 angstrom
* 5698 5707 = 0.08 angstrom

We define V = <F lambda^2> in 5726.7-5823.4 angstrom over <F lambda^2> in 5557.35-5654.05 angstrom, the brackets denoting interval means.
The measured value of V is 1.06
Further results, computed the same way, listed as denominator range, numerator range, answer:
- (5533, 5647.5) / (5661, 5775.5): 1.03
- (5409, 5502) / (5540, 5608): 1.01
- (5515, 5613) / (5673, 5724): 1.04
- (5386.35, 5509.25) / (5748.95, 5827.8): 1.12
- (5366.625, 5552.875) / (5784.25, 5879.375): 1.15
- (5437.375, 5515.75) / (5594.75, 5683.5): 1.04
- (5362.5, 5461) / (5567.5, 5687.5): 1.06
